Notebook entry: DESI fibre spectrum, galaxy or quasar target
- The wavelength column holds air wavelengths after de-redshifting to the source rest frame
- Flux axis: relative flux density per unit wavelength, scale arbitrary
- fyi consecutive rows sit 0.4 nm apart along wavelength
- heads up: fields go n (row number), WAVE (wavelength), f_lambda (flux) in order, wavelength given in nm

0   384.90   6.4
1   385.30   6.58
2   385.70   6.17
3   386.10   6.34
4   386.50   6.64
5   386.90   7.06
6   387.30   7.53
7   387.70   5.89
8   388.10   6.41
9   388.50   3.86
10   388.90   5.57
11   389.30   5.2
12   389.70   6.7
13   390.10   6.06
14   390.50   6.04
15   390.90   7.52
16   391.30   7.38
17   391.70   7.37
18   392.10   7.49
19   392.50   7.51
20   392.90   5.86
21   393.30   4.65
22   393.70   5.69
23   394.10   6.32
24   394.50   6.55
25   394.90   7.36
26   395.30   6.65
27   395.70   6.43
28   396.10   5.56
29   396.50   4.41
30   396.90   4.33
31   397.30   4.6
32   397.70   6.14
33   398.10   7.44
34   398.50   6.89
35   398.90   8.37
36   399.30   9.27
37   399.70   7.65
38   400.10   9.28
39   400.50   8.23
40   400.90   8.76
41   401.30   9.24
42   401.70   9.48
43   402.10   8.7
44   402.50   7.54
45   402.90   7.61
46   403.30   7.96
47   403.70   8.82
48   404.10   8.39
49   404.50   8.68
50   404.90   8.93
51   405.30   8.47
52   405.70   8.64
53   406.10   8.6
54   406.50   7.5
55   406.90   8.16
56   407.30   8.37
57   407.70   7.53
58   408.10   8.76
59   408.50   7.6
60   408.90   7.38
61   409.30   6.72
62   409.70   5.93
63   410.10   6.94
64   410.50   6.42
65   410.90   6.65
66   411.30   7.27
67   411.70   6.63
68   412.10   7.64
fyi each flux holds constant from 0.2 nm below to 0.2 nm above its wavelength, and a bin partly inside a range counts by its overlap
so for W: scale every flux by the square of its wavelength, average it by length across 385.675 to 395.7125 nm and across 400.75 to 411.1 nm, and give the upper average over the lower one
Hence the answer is 1.3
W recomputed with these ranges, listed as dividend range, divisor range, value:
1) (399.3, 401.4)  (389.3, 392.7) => 1.32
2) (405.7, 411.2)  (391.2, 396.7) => 1.26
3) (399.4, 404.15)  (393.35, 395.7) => 1.38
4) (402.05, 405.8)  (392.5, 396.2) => 1.41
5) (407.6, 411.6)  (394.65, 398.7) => 1.26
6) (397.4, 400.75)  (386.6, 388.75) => 1.35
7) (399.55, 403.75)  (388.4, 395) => 1.41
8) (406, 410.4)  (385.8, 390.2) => 1.36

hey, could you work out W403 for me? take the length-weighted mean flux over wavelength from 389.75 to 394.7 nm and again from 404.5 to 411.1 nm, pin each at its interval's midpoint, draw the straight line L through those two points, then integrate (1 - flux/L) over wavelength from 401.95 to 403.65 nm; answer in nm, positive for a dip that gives -0.159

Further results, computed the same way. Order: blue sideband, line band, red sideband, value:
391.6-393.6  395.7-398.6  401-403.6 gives 0.70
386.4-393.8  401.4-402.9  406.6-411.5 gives -0.33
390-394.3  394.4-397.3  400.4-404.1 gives 0.58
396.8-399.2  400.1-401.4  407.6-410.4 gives -0.41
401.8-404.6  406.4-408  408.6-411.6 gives -0.12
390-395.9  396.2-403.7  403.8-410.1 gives -0.26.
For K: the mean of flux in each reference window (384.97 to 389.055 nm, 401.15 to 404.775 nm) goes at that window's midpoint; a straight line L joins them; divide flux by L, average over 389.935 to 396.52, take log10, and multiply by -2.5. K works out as 0.10 mag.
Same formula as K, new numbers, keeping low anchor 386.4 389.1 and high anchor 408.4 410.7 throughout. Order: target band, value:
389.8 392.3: -0.12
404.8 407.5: -0.24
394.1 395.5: -0.07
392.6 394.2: 0.11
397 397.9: 0.22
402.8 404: -0.23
